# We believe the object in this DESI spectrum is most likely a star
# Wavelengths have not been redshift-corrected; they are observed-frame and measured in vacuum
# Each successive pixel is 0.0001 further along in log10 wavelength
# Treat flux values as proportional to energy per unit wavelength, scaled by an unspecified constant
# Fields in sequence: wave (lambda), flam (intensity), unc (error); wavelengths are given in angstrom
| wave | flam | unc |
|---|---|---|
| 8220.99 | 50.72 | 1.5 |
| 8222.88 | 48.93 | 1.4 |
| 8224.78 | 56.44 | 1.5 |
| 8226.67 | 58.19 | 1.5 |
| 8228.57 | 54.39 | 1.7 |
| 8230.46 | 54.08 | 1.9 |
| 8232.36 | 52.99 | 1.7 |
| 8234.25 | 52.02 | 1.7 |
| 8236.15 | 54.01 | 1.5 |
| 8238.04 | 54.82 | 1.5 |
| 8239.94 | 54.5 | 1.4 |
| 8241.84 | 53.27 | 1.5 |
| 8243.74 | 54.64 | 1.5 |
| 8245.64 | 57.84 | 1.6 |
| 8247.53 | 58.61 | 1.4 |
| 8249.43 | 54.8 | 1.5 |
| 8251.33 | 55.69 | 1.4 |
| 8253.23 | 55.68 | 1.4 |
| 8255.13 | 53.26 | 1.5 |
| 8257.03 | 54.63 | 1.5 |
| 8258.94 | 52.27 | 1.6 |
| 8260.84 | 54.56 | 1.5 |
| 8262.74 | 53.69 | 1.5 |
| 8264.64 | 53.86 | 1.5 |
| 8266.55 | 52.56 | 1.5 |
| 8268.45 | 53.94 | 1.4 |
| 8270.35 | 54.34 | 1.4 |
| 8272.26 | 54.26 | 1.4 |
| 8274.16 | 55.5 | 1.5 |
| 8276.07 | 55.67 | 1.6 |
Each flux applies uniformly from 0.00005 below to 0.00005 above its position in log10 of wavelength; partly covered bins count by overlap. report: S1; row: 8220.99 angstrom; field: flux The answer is 50.72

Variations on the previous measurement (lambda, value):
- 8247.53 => 58.61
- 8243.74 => 54.64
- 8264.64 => 53.86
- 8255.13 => 53.26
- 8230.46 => 54.08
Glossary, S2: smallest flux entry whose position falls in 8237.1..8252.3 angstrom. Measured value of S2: 53.27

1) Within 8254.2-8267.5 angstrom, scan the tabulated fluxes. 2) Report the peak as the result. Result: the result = 54.63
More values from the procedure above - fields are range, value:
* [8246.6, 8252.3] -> 58.61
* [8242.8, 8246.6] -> 57.84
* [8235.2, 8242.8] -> 54.82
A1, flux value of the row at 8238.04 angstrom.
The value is 54.82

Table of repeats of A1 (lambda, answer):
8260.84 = 54.56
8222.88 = 48.93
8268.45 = 53.94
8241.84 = 53.27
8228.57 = 54.39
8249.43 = 54.8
